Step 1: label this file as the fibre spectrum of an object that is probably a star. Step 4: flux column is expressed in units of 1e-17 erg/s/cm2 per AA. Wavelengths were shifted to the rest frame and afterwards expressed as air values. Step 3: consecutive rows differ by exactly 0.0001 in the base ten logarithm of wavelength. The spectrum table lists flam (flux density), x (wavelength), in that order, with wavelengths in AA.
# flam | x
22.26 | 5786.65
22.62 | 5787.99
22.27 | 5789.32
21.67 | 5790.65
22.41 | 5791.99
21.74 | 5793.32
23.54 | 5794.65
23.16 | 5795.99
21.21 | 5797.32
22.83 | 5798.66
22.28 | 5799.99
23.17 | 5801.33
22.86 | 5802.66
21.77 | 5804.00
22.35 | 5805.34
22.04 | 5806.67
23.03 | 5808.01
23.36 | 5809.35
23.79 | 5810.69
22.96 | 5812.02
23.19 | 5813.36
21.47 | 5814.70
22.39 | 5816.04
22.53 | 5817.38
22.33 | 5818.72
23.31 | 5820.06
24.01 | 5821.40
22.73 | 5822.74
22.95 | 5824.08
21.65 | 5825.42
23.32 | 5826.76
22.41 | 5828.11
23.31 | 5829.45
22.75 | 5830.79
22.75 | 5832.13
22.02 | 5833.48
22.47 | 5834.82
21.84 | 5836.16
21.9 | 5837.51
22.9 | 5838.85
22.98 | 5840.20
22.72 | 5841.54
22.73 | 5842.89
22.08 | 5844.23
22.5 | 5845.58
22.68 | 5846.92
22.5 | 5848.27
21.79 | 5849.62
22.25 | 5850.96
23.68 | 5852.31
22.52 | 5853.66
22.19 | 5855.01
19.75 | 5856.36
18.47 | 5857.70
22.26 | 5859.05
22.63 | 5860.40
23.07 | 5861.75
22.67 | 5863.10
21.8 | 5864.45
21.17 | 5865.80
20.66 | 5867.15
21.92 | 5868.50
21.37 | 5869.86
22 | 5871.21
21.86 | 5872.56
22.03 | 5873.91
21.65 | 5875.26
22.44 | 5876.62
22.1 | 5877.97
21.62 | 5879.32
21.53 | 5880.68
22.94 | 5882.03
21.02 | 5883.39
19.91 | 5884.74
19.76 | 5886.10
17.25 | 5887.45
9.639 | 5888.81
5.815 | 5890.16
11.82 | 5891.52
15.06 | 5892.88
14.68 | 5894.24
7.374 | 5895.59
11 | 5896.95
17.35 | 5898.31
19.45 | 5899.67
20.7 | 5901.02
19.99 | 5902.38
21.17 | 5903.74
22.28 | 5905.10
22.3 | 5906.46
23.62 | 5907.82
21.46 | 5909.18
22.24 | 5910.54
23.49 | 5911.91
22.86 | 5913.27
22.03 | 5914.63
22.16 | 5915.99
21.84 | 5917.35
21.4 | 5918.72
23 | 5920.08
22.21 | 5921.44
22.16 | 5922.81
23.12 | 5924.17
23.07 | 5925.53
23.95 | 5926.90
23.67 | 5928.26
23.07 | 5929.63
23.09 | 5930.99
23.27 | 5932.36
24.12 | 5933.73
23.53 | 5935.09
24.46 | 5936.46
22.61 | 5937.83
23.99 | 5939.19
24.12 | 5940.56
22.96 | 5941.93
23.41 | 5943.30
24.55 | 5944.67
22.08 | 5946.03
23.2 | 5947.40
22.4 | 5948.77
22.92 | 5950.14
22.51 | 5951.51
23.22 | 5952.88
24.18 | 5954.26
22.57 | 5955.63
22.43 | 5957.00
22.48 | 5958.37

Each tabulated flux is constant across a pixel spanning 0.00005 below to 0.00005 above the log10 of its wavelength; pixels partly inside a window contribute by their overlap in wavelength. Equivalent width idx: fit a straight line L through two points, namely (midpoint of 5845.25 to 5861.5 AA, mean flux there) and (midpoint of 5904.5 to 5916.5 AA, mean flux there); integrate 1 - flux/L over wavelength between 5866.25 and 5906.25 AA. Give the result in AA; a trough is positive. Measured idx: 6.7 AA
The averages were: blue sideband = 22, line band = 18.6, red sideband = 22.5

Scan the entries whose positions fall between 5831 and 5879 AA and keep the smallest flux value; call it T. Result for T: 18.47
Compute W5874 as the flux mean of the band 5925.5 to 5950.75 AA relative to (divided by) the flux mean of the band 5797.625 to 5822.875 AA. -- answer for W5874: 1.03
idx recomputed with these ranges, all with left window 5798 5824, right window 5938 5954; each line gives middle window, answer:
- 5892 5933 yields 4.2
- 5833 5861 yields 0.9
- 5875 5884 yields 0.4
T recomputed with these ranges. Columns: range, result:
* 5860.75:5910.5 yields 5.815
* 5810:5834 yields 21.47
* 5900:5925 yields 19.99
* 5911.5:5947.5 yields 21.4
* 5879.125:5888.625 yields 17.25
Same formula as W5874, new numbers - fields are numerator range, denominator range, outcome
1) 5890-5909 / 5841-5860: 0.77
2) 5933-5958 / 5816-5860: 1.04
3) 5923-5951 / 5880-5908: 1.35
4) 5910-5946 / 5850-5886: 1.06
